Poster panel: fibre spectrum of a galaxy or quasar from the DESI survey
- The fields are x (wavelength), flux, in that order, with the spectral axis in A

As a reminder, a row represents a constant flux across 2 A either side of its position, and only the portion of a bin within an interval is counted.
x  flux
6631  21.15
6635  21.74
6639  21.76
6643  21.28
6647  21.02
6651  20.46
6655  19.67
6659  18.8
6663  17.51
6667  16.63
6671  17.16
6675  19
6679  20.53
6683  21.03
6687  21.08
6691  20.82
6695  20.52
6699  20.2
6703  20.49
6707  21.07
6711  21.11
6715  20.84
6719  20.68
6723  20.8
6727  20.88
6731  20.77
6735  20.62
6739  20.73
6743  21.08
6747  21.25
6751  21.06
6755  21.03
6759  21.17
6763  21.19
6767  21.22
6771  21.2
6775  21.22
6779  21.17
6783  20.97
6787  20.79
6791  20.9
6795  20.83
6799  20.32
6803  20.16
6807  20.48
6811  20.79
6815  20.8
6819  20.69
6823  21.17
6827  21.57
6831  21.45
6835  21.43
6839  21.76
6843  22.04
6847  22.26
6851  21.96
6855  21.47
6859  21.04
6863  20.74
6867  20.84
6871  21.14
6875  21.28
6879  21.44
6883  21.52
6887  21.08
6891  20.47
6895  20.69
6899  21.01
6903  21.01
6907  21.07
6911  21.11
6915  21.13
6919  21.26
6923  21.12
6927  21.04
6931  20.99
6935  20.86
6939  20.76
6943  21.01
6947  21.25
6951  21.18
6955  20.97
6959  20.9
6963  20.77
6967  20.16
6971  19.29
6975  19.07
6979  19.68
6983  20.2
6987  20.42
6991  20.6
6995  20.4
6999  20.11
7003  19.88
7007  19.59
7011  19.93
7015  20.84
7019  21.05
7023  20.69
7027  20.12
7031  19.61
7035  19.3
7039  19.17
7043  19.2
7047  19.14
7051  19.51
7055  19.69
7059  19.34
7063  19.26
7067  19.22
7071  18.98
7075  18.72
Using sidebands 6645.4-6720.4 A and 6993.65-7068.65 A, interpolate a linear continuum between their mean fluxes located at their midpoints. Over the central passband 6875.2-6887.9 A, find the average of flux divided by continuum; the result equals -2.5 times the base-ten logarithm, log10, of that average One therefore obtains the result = -0.08 mag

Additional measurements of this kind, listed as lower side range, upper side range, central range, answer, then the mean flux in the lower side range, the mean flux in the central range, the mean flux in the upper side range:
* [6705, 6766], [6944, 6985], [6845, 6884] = -0.04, 21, 21.4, 20.4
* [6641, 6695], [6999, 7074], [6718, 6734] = -0.06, 19.6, 20.8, 19.7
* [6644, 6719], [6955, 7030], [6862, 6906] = -0.05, 19.9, 21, 20.2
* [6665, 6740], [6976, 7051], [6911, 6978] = -0.04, 20.3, 20.7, 20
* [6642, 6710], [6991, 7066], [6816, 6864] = -0.09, 19.8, 21.5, 19.8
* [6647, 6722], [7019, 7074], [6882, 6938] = -0.07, 19.9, 21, 19.5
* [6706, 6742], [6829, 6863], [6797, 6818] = 0.04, 20.8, 20.5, 21.6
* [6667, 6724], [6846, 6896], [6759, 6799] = -0.02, 20.2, 21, 21.2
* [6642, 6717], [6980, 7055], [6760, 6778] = -0.07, 19.9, 21.2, 20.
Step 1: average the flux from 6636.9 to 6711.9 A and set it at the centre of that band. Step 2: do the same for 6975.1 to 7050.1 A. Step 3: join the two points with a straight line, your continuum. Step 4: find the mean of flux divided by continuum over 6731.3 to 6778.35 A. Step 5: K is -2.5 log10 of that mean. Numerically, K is -0.06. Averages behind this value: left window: 20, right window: 20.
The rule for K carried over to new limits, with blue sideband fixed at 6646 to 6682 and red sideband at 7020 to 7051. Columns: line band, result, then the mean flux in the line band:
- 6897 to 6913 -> -0.09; 21.1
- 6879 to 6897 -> -0.09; 21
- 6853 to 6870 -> -0.09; 21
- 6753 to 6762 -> -0.11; 21.1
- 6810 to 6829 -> -0.09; 21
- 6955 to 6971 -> -0.05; 20.5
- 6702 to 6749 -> -0.10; 20.9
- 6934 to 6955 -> -0.08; 21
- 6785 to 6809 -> -0.07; 20.6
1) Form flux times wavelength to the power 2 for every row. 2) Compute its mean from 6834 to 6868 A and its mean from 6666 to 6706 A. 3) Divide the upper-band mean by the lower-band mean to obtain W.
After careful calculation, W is 1.14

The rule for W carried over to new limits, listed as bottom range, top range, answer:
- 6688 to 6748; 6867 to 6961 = 1.07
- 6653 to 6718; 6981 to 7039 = 1.12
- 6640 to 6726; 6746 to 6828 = 1.08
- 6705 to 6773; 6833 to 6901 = 1.05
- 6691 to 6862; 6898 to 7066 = 1.03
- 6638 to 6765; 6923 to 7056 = 1.08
